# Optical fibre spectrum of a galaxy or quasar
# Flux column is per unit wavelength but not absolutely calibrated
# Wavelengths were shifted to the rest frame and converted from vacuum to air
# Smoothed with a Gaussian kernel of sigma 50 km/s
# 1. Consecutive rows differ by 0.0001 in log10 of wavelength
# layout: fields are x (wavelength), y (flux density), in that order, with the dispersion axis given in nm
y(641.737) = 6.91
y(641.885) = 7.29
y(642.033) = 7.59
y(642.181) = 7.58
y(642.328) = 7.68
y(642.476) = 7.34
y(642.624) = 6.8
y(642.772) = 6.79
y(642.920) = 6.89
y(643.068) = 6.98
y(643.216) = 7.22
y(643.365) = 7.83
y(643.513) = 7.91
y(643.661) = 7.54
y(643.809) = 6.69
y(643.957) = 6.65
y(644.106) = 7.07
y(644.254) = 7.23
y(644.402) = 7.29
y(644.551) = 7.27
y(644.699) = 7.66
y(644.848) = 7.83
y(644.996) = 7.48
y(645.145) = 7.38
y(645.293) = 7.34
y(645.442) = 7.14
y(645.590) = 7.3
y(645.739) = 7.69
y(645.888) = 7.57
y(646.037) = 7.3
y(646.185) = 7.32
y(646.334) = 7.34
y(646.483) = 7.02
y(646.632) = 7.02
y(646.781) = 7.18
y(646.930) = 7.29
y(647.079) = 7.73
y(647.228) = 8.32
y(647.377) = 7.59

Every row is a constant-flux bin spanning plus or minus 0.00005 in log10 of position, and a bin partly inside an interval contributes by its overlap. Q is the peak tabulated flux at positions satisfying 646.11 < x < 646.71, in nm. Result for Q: 7.34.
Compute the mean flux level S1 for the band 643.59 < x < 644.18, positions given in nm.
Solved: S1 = 6.98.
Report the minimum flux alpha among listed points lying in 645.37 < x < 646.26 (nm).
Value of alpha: 7.14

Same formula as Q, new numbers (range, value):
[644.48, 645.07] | 7.83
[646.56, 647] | 7.29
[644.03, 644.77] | 7.66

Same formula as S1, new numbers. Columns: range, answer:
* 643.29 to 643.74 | 7.74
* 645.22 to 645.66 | 7.26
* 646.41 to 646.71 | 7.02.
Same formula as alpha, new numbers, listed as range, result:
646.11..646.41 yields 7.32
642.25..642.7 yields 6.8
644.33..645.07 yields 7.27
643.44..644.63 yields 6.65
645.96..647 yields 7.02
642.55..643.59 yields 6.79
